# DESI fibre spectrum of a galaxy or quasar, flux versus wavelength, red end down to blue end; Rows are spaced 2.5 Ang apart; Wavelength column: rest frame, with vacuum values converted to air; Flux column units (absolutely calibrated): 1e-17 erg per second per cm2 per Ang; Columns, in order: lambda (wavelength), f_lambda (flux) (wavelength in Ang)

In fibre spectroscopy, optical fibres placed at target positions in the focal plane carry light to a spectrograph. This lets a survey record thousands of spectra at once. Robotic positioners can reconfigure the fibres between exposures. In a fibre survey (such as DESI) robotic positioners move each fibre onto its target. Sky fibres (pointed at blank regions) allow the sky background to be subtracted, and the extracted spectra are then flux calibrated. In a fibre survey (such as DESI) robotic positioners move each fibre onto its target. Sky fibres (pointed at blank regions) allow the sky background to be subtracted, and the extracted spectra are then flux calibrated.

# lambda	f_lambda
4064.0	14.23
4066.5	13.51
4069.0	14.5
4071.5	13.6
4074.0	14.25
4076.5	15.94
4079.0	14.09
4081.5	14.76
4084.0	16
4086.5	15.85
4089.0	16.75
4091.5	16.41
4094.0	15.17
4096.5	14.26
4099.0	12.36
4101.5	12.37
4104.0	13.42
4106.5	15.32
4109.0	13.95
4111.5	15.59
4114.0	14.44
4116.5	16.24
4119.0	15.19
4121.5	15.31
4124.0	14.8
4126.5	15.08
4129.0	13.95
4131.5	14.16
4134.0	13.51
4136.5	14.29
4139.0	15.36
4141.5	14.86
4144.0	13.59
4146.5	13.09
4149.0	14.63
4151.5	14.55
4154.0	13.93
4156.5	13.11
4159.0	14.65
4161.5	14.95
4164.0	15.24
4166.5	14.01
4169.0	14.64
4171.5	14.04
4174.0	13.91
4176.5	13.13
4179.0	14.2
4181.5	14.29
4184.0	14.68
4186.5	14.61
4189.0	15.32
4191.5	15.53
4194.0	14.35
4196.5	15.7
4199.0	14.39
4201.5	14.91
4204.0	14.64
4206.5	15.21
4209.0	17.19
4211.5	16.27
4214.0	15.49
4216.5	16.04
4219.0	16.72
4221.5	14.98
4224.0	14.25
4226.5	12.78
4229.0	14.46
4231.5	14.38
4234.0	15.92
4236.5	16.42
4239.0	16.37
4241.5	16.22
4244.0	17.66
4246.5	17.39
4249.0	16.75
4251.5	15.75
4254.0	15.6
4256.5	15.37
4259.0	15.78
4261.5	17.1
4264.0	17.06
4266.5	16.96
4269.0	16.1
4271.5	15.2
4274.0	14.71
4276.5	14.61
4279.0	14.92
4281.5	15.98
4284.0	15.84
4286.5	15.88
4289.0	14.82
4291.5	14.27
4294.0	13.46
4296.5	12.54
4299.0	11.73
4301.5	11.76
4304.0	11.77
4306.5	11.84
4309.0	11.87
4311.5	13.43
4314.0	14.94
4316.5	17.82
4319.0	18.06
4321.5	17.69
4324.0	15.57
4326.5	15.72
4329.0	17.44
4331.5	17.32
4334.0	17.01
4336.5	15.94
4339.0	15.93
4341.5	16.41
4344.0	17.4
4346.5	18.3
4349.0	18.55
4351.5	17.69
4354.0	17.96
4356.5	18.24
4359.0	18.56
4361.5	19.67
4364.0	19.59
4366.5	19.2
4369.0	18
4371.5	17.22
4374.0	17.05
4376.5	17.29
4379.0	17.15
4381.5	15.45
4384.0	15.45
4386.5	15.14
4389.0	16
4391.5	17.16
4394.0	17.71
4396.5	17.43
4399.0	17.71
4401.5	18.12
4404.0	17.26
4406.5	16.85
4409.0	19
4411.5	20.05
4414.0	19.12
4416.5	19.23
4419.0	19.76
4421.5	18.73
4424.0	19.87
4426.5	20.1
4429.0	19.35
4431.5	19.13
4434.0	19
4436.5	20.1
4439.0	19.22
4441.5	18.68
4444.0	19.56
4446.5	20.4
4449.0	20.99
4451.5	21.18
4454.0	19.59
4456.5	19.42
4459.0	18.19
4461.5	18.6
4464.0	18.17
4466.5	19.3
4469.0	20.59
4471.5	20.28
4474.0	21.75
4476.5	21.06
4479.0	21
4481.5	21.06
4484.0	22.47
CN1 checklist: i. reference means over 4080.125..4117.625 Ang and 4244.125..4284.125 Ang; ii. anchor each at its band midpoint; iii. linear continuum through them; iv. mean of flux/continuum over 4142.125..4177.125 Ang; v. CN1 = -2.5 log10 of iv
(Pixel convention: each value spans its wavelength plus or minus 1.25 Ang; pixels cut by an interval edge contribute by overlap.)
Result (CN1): 0.08 mag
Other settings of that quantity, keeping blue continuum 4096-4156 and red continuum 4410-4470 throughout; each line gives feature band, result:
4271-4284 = 0.11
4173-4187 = 0.08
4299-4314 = 0.37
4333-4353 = 0.05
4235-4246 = -0.03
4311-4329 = 0.07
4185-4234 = 0.04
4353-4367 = -0.04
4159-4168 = 0.02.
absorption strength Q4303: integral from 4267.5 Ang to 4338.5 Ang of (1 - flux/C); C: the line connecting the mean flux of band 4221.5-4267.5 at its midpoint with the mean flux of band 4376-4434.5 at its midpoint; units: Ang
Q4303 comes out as 7.2 Ang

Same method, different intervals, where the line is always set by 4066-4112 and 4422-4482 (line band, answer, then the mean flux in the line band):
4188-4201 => 0.9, 15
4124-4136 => 0.8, 14.2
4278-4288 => 1.0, 15.7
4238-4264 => 0.8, 16.4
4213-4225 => 0.7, 15.5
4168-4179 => 1.3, 13.9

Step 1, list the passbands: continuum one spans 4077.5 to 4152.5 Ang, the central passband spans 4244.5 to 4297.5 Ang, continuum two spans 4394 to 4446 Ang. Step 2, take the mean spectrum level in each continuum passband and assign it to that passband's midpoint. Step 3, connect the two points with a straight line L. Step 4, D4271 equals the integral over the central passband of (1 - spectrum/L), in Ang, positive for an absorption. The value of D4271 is 3.91 Ang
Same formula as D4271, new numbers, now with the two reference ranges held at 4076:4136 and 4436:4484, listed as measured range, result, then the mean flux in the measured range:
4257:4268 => 0.30 Ang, 16.6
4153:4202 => 4.19 Ang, 14.5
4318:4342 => 1.84 Ang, 16.7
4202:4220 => 0.49 Ang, 15.9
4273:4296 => 3.36 Ang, 14.9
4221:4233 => 1.74 Ang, 14.2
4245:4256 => 0.37 Ang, 16.3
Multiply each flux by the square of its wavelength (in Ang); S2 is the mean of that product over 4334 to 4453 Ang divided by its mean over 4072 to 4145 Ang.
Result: 1.42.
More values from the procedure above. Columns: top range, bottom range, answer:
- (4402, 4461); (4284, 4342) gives 1.37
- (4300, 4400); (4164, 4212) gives 1.21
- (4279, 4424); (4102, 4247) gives 1.22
